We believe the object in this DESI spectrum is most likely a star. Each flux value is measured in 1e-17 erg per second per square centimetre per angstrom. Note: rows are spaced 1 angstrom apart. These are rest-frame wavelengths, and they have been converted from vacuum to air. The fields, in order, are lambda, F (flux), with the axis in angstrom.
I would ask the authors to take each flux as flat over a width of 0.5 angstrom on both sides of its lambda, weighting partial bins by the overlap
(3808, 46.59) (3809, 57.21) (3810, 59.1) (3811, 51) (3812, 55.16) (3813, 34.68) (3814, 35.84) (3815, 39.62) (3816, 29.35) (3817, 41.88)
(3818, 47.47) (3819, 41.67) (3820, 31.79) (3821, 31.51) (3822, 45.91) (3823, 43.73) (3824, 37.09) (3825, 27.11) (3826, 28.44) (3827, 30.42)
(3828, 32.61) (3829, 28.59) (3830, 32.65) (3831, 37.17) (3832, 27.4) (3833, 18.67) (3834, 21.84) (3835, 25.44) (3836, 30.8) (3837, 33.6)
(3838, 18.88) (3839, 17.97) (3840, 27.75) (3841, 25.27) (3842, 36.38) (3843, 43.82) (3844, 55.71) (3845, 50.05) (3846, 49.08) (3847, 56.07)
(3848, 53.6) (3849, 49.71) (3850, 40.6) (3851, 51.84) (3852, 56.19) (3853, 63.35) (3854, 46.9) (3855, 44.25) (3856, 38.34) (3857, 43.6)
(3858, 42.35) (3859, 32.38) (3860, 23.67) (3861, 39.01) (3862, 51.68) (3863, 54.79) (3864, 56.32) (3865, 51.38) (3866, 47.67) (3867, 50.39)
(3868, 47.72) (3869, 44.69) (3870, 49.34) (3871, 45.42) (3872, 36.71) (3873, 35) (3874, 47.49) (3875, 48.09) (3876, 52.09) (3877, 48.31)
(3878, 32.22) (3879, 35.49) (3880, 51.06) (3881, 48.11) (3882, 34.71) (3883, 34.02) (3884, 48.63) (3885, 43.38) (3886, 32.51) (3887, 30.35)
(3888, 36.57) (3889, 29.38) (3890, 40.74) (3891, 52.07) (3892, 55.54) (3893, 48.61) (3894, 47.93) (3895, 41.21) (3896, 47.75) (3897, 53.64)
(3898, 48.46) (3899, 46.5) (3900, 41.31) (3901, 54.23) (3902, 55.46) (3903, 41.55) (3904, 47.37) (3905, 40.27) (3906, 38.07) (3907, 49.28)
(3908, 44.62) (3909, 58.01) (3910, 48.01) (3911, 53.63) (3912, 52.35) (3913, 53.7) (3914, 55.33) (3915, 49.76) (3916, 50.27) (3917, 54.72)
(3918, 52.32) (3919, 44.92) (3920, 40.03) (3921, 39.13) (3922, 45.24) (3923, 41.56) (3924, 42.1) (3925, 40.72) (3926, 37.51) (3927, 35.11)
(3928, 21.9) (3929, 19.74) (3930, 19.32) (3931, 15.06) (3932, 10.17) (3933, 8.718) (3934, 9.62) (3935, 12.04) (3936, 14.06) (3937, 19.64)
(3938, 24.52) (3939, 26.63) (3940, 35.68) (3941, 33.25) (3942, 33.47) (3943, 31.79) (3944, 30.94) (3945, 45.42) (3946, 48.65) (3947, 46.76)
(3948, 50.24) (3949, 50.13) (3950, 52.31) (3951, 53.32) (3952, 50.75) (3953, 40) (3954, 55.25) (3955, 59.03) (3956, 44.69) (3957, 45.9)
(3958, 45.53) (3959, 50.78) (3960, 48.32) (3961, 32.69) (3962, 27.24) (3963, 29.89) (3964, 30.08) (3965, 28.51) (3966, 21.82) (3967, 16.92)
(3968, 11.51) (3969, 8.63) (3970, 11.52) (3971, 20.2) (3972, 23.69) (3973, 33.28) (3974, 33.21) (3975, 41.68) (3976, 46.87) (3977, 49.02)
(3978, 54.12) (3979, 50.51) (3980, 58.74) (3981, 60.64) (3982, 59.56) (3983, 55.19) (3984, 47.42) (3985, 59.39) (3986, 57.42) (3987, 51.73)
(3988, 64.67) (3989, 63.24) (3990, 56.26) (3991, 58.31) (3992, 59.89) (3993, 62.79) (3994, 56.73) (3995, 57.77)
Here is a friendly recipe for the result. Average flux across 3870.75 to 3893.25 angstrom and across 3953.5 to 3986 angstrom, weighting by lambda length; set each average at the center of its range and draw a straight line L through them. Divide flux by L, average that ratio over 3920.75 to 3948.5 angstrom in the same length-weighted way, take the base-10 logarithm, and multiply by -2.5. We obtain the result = 0.332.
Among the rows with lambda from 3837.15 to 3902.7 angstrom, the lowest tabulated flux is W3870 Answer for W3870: 17.97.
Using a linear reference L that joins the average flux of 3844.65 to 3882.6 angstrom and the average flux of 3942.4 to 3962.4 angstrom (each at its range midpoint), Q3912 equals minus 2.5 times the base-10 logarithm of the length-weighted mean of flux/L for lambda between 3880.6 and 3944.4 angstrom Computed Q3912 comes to 0.17 mag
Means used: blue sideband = 46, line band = 39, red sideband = 45.5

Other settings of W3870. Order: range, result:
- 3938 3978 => 8.63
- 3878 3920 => 29.38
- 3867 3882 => 32.22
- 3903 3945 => 8.718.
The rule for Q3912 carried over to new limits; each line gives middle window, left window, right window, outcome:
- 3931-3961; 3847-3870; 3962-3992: 0.17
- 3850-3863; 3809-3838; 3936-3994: -0.20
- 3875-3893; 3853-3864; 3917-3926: 0.04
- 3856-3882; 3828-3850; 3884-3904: -0.10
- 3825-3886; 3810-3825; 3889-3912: 0.09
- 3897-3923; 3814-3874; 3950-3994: -0.15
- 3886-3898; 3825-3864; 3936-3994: -0.10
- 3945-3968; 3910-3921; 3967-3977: -0.24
